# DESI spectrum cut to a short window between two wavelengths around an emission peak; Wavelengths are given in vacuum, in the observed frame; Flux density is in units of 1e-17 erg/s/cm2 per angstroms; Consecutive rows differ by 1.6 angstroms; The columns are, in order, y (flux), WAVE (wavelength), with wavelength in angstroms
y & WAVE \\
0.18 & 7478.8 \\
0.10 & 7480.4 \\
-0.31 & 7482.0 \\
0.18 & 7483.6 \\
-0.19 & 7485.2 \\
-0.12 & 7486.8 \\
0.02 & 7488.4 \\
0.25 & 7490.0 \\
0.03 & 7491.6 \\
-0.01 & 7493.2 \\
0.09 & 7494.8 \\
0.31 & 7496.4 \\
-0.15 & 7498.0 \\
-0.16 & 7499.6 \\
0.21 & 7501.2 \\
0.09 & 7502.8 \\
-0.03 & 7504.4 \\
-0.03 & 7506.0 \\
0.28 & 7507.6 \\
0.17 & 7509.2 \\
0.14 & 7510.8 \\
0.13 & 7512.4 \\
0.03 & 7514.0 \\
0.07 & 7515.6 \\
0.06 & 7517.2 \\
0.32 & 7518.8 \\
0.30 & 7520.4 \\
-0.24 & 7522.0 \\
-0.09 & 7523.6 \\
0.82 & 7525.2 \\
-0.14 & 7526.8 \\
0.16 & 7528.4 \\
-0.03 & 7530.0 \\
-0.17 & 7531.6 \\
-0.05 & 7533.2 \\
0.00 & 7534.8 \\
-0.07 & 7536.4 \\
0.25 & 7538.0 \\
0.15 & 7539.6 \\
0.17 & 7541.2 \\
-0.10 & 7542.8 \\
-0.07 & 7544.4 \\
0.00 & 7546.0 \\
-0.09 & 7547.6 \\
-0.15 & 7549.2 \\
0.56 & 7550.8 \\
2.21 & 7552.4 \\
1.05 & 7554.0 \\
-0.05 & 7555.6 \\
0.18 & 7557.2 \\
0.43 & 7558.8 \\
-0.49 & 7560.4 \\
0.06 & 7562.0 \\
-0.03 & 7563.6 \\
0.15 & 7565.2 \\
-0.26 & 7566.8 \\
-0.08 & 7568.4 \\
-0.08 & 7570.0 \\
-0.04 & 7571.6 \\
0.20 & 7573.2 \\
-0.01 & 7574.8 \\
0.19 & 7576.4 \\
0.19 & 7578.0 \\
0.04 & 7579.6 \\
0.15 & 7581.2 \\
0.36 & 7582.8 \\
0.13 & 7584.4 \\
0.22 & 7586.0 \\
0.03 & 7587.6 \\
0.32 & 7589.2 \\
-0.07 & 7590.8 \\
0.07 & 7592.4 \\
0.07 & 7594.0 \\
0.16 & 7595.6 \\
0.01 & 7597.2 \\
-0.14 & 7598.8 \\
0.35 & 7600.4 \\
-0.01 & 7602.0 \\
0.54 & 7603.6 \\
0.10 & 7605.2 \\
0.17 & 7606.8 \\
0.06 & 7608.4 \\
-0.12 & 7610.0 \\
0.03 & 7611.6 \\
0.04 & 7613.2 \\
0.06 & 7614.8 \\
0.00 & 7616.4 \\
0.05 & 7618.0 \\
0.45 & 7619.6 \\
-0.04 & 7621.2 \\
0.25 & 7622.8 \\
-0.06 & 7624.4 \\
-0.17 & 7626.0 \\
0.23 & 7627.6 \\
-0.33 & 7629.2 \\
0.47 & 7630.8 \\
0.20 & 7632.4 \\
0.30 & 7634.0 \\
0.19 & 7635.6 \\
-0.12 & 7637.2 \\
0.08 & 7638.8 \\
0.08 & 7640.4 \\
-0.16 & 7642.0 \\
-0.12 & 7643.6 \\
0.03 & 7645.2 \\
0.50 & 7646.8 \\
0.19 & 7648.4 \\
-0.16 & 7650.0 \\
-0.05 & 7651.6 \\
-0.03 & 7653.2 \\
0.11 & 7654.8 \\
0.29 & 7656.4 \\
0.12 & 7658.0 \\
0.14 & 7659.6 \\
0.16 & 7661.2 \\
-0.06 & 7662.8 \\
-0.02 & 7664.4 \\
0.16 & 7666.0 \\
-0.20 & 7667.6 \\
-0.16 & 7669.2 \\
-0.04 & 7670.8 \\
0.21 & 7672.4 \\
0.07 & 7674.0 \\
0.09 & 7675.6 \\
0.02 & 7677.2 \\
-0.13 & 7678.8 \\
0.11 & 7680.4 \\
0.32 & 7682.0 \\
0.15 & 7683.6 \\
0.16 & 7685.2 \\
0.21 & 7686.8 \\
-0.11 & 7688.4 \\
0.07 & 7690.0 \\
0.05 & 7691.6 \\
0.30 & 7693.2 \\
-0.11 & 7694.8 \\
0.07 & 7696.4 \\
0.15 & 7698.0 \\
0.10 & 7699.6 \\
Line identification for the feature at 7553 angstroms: Halpha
